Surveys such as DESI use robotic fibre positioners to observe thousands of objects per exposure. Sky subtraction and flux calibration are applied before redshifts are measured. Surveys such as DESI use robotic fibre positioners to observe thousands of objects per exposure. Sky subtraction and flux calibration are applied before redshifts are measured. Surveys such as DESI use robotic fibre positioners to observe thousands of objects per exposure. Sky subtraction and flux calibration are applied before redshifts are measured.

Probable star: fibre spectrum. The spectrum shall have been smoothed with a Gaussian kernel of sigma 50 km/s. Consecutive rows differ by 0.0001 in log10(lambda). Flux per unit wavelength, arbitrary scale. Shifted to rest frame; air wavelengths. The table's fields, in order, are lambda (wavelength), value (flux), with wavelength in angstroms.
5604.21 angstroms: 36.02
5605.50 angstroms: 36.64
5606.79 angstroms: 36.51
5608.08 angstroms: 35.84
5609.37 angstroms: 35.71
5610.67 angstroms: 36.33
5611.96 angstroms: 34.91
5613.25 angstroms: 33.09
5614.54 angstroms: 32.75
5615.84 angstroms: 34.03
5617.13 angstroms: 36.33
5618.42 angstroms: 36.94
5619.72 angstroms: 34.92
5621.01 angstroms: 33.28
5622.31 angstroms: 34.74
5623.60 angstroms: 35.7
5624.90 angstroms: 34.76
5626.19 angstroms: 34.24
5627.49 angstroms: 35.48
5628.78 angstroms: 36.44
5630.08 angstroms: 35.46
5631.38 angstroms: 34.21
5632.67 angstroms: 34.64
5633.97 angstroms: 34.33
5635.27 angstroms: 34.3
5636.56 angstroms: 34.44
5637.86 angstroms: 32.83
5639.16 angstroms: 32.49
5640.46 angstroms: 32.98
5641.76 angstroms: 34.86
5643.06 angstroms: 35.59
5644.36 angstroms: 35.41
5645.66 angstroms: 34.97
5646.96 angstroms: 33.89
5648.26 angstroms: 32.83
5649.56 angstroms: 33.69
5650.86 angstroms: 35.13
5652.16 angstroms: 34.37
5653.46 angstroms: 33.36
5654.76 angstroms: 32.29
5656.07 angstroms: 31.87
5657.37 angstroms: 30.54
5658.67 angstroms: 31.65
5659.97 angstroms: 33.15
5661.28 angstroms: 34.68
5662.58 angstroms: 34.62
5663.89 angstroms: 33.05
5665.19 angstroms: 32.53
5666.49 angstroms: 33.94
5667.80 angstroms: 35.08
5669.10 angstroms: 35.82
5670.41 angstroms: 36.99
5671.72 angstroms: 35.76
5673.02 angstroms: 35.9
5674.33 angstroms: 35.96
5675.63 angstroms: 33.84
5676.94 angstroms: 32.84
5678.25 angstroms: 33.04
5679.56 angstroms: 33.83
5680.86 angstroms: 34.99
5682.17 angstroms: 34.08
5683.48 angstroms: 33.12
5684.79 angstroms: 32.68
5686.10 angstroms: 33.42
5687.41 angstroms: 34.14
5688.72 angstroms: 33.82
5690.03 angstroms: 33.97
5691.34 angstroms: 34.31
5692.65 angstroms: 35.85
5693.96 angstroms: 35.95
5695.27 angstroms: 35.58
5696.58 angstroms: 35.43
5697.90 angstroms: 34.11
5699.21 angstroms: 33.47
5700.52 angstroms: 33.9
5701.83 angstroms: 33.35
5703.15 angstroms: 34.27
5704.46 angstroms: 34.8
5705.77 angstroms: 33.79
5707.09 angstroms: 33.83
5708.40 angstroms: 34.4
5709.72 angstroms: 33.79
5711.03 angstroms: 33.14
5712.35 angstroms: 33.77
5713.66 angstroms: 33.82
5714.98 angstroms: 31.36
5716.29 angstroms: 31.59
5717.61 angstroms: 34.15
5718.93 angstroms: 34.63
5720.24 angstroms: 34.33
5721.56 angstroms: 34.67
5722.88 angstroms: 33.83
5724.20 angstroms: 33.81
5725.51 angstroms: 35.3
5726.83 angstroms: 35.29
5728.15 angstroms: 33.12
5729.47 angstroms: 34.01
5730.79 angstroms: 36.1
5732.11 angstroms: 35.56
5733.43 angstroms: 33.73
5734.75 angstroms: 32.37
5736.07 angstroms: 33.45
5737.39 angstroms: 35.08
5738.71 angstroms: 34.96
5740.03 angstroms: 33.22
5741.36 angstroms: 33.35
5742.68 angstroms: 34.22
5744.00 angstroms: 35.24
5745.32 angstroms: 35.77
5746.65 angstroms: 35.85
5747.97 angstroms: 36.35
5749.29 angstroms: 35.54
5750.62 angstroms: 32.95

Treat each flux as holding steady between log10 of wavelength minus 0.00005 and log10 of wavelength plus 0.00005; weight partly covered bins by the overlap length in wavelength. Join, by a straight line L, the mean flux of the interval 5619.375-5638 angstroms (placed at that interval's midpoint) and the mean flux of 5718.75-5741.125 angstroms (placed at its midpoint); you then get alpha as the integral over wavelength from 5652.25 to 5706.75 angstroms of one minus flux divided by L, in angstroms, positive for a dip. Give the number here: 0.7 angstroms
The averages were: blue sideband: 34.7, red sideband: 34.3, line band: 34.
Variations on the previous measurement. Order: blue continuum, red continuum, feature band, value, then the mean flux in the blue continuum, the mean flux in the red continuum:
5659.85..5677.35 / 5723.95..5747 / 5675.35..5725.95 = 0.9 angstroms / 34.6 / 34.5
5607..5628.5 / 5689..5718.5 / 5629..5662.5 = 0.8 angstroms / 35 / 34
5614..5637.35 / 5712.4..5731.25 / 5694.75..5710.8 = 0.0 angstroms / 34.8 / 34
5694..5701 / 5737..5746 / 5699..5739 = 0.7 angstroms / 34.6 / 34.5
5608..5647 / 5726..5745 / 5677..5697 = 0.1 angstroms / 34.7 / 34.3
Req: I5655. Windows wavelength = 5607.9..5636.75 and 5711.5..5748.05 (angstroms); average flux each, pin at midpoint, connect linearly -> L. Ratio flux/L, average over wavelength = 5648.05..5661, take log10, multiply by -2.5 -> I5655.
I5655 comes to 0.06 mag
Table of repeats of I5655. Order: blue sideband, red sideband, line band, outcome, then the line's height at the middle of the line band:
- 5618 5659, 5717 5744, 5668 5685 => -0.01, 34.2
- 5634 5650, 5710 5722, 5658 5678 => -0.02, 33.8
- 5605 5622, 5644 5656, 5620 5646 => 0.00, 34.5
